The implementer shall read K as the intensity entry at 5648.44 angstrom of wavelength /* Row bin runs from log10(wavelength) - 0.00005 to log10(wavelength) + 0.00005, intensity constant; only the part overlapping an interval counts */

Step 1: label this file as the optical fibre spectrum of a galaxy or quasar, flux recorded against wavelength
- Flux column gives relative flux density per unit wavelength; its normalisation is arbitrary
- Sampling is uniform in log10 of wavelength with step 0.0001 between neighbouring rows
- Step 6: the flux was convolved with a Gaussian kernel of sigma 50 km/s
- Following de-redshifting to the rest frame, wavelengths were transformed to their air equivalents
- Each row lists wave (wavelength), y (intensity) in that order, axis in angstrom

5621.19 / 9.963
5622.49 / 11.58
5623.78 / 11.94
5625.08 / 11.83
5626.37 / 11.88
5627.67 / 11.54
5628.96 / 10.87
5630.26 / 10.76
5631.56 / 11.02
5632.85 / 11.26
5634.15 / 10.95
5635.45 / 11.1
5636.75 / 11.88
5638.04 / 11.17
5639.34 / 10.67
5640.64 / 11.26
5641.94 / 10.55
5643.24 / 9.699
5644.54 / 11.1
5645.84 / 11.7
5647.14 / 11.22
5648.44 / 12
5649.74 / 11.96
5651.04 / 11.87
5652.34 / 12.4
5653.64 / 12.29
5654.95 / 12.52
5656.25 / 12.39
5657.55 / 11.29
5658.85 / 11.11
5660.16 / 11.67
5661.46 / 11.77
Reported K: 12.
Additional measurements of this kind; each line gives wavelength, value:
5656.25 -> 12.39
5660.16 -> 11.67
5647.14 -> 11.22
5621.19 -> 9.963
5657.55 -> 11.29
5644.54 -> 11.1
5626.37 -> 11.88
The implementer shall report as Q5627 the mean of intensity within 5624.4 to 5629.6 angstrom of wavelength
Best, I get 11.5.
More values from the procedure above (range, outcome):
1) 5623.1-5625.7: 11.9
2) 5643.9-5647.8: 11.3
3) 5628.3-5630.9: 10.8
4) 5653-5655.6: 12.4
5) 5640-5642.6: 10.9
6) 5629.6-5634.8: 11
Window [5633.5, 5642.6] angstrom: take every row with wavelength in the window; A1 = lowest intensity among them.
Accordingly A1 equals 10.55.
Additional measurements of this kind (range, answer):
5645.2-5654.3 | 11.22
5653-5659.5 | 11.11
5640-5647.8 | 9.699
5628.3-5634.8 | 10.76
